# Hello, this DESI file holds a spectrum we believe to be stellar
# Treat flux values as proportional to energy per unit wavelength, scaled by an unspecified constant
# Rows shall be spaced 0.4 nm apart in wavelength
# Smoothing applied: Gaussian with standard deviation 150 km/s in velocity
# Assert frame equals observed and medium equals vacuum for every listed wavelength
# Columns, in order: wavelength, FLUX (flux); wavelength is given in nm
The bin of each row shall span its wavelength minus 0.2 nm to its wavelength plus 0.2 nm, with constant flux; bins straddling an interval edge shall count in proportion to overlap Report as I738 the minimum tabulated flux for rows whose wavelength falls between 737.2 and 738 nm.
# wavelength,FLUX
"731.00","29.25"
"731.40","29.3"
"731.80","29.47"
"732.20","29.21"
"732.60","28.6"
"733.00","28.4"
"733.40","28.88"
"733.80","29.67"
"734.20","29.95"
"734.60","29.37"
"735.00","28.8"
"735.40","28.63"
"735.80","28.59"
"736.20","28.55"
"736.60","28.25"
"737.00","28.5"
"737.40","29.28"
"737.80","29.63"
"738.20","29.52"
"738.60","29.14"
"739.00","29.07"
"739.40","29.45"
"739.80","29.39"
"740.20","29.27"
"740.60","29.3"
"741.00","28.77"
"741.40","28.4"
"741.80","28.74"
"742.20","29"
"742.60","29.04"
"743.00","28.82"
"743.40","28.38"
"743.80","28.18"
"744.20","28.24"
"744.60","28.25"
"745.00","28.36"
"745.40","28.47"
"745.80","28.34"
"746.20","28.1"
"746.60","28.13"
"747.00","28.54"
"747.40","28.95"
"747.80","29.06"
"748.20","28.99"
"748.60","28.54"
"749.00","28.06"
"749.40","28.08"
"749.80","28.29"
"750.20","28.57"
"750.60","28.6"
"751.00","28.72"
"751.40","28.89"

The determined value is 29.28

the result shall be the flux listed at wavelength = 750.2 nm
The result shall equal 28.57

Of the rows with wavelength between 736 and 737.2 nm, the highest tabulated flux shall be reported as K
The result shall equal 28.55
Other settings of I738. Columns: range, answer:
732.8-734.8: 28.4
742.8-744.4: 28.18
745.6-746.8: 28.1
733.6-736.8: 28.25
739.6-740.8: 29.27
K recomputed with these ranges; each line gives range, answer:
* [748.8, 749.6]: 28.08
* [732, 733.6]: 29.21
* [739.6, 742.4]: 29.39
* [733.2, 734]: 29.67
